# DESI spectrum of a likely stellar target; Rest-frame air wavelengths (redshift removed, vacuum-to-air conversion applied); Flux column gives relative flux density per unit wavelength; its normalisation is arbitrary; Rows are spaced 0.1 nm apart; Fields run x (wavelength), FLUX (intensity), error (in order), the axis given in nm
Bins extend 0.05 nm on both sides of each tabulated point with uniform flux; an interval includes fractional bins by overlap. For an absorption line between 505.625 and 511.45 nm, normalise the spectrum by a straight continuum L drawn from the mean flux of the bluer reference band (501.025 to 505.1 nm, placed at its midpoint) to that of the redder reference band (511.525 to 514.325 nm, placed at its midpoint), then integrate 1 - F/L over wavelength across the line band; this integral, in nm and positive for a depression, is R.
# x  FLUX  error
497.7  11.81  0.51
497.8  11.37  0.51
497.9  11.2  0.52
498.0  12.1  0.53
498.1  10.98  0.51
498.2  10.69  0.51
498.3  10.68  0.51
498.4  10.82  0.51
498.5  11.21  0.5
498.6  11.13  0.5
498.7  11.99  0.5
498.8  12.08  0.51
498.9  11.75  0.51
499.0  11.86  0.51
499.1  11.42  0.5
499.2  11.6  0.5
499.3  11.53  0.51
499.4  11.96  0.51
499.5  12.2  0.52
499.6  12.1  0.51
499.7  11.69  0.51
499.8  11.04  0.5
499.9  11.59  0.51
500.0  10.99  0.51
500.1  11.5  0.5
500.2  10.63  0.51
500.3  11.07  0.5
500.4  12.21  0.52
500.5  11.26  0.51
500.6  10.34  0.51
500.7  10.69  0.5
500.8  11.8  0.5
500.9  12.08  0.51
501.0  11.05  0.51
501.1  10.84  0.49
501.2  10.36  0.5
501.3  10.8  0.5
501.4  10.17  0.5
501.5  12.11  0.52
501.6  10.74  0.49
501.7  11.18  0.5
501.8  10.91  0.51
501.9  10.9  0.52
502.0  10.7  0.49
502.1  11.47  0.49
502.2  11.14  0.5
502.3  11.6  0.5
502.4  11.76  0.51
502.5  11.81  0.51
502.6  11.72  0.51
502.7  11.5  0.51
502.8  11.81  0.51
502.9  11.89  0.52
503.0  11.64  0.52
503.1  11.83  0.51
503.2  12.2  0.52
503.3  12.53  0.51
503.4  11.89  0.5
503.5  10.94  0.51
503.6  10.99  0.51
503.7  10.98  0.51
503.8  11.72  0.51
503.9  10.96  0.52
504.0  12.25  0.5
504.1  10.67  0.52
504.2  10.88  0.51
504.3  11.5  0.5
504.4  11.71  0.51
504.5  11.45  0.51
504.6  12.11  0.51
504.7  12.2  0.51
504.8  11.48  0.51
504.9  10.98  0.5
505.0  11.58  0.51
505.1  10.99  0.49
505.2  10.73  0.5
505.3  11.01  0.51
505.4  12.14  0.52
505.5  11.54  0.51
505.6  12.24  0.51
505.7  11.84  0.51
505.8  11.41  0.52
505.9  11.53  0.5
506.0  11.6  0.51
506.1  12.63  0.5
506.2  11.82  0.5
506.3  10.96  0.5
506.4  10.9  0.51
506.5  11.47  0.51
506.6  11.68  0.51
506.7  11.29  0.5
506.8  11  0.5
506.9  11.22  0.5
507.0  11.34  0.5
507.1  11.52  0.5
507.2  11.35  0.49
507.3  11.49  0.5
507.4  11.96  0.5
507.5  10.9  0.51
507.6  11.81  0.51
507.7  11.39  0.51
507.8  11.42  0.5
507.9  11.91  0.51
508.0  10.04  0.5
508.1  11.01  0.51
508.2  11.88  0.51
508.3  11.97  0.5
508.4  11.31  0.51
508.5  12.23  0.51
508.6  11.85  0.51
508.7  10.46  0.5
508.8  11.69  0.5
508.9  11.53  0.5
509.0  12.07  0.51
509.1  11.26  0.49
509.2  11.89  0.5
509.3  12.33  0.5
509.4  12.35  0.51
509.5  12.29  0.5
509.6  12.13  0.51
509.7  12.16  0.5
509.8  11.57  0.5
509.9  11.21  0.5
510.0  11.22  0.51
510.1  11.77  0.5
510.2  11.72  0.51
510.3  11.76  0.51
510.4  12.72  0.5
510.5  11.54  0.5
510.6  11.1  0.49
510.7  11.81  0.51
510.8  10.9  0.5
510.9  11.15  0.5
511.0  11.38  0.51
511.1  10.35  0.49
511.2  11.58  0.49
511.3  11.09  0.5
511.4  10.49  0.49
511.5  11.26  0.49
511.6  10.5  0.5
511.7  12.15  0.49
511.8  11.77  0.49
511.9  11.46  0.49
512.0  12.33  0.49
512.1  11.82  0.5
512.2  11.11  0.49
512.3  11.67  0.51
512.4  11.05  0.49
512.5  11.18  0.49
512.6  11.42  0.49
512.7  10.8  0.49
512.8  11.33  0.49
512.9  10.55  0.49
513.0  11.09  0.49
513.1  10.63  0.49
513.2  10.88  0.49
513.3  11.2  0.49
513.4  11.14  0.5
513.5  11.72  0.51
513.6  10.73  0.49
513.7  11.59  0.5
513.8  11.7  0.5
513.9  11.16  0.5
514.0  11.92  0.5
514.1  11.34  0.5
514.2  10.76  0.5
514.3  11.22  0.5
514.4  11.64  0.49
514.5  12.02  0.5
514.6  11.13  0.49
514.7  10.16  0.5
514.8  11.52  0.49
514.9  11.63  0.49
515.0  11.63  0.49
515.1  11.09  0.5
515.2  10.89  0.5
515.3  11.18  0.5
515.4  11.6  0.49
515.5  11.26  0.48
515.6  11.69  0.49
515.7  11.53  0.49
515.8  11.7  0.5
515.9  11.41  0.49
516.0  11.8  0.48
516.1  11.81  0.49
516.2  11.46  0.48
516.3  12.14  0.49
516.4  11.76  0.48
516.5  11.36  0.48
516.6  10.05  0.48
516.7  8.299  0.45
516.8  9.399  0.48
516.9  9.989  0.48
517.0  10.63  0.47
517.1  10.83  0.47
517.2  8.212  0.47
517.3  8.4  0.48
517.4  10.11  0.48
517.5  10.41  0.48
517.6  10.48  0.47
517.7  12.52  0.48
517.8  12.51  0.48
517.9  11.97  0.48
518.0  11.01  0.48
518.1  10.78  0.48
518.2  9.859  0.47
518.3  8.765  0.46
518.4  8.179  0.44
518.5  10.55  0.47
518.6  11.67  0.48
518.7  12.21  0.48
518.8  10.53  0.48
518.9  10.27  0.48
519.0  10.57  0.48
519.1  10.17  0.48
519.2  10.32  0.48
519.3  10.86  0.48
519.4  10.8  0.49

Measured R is -0.10 nm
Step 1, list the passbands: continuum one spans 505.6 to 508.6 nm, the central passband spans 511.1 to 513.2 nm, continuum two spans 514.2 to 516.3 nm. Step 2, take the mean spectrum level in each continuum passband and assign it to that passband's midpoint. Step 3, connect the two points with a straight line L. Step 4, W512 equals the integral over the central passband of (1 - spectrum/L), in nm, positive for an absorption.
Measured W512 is 0.040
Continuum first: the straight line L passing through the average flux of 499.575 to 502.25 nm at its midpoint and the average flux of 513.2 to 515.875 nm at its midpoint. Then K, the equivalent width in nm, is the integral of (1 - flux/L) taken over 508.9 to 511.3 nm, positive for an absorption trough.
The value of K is -0.08 nm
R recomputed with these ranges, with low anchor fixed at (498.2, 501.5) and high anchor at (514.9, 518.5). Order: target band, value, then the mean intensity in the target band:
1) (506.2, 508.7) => -0.07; 11.4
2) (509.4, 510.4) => -0.08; 11.8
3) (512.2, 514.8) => -0.08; 11.2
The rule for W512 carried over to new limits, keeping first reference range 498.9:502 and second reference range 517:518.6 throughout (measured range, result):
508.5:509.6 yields -0.10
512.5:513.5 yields -0.04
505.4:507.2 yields -0.09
